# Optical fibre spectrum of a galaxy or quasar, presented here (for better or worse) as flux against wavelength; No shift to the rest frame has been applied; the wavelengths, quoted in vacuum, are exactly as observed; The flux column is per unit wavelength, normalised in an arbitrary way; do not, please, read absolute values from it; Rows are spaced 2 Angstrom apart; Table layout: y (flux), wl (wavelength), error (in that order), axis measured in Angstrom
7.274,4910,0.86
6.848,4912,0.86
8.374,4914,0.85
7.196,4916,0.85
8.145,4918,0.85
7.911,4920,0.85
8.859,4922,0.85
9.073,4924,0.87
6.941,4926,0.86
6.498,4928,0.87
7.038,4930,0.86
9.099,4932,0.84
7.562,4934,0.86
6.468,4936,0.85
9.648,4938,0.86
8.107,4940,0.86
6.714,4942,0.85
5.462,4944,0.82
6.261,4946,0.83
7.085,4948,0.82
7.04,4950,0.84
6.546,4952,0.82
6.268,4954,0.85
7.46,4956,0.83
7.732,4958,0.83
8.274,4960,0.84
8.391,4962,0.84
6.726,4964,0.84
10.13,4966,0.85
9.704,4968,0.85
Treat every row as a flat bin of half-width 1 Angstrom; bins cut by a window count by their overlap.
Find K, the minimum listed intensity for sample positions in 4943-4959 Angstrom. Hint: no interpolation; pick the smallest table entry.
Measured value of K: 5.462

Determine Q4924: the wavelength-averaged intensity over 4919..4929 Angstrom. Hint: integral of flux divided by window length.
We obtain 7.86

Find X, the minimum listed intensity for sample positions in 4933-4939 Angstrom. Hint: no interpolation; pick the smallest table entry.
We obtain 6.468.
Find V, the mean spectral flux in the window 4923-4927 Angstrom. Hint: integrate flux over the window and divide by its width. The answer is 8.01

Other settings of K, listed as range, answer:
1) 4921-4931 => 6.498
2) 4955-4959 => 7.46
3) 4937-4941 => 8.107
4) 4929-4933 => 7.038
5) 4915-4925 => 7.196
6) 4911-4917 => 6.848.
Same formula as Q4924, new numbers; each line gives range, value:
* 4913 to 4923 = 8.1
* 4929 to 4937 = 7.54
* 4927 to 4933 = 7.55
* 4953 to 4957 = 6.86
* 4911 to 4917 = 7.47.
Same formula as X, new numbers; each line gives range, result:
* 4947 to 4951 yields 7.04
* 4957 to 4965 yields 6.726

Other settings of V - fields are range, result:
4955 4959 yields 7.6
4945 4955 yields 6.64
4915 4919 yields 7.67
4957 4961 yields 8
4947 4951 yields 7.06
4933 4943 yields 7.7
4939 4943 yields 7.41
